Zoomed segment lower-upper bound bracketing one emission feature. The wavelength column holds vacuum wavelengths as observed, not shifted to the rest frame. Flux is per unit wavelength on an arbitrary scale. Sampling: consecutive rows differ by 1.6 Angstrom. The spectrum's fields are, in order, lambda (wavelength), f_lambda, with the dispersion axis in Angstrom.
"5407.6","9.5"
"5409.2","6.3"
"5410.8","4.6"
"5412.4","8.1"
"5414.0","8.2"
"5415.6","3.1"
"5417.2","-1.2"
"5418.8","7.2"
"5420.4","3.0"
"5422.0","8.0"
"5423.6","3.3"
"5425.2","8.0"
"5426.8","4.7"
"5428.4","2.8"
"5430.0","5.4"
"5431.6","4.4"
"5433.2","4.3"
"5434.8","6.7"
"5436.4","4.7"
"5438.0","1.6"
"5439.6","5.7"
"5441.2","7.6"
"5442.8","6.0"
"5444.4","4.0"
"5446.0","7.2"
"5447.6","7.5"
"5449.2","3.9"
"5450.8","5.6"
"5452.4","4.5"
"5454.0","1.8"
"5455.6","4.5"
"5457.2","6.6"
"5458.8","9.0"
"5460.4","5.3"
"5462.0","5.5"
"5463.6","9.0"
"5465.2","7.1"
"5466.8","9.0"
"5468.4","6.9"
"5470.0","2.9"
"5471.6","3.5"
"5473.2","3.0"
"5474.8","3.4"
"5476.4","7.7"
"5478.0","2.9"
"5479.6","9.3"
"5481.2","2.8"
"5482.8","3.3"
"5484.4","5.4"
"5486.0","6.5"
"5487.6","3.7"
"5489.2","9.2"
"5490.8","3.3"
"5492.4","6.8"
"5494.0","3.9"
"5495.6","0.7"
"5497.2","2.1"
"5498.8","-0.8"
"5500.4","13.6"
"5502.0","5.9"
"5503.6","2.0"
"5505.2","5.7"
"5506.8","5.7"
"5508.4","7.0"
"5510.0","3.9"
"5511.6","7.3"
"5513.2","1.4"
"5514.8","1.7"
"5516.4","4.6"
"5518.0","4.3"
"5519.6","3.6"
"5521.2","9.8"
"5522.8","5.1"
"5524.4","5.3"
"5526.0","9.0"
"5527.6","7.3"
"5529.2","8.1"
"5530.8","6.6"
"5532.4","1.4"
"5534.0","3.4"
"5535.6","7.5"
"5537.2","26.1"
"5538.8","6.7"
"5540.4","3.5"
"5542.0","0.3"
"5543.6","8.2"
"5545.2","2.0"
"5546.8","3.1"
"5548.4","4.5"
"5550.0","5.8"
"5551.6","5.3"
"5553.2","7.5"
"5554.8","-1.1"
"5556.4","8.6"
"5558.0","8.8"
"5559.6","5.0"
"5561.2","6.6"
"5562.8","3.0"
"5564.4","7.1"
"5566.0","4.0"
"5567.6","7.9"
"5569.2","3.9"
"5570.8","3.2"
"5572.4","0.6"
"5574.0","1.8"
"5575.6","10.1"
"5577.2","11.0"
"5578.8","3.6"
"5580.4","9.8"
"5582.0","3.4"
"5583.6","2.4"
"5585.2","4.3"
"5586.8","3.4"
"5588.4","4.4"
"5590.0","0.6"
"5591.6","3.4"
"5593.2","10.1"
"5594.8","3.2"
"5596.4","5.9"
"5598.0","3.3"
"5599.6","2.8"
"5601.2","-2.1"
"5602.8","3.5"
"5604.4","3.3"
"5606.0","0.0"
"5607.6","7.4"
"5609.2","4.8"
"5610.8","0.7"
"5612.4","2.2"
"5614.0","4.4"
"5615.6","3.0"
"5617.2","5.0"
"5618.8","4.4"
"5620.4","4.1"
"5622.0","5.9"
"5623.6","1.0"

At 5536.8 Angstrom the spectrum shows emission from H-beta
